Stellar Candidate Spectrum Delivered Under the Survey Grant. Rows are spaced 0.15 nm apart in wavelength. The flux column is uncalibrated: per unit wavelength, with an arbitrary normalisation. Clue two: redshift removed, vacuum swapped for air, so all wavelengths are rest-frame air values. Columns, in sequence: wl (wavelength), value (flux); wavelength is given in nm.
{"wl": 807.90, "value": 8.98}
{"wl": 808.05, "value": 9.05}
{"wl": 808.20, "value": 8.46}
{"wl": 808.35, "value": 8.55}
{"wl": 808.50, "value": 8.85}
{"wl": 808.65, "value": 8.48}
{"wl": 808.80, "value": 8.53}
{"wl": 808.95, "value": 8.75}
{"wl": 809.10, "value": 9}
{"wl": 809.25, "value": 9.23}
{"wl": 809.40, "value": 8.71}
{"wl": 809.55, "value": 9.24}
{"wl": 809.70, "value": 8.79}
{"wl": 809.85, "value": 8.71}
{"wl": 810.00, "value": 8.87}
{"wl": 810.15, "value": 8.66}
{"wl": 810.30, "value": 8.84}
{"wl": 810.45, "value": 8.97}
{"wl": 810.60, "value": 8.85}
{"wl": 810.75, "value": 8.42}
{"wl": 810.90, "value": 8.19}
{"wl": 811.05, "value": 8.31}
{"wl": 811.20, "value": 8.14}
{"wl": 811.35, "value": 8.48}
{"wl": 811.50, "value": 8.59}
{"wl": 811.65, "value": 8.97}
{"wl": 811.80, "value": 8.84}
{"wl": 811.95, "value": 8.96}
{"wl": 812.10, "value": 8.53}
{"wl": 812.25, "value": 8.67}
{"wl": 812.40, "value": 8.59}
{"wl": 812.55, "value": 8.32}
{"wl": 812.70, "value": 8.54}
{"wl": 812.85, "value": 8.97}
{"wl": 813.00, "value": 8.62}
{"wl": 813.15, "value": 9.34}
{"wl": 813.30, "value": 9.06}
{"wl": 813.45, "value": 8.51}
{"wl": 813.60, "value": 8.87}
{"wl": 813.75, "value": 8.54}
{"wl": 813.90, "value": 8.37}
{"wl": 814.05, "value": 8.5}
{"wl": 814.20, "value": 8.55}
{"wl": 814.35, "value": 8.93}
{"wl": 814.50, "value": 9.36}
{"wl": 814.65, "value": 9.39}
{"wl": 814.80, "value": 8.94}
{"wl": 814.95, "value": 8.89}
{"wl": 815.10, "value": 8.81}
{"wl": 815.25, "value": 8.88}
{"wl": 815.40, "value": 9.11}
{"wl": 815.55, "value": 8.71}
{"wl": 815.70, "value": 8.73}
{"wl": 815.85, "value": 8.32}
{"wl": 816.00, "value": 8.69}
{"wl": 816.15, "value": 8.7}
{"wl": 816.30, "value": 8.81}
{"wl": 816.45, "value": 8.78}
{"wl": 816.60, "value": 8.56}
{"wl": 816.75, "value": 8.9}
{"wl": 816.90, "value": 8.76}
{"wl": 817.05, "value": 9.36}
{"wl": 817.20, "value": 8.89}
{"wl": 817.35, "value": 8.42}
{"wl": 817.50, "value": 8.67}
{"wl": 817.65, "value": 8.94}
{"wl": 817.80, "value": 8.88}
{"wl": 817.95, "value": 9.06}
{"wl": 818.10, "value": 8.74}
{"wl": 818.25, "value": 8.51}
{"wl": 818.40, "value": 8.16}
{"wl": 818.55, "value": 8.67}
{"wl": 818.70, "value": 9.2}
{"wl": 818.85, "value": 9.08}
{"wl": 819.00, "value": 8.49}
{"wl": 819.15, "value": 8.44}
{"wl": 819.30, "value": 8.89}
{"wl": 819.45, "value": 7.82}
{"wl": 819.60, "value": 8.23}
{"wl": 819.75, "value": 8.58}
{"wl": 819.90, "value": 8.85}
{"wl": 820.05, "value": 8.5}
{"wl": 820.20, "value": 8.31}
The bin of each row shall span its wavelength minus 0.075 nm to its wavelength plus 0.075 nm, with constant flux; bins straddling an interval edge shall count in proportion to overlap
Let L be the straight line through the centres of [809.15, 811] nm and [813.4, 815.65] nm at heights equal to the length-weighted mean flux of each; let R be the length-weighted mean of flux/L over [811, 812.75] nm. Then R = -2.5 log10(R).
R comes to 0.03 mag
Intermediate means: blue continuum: 8.79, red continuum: 8.83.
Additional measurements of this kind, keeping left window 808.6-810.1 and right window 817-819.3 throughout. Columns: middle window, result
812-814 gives 0.015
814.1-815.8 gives -0.016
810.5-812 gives 0.030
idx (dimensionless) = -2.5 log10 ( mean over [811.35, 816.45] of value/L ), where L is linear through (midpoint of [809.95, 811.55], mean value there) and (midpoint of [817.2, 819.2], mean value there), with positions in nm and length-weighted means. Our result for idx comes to -0.02 mag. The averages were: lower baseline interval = 8.57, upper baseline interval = 8.72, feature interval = 8.77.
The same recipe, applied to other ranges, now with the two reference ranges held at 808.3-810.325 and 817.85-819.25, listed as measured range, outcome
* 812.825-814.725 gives -0.01 mag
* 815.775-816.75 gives 0.01 mag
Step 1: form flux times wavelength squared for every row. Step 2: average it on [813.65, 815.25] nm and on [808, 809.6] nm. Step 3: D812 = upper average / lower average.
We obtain 1.02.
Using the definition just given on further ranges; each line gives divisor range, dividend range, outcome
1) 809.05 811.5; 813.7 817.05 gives 1.02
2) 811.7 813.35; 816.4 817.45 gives 1.02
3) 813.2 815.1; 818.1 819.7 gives 0.98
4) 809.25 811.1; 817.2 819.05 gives 1.02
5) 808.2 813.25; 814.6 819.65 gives 1.02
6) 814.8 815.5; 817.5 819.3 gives 0.99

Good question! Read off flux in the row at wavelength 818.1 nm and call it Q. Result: 8.74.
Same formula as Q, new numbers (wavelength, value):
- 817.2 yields 8.89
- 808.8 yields 8.53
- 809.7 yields 8.79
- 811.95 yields 8.96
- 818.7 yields 9.2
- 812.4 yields 8.59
